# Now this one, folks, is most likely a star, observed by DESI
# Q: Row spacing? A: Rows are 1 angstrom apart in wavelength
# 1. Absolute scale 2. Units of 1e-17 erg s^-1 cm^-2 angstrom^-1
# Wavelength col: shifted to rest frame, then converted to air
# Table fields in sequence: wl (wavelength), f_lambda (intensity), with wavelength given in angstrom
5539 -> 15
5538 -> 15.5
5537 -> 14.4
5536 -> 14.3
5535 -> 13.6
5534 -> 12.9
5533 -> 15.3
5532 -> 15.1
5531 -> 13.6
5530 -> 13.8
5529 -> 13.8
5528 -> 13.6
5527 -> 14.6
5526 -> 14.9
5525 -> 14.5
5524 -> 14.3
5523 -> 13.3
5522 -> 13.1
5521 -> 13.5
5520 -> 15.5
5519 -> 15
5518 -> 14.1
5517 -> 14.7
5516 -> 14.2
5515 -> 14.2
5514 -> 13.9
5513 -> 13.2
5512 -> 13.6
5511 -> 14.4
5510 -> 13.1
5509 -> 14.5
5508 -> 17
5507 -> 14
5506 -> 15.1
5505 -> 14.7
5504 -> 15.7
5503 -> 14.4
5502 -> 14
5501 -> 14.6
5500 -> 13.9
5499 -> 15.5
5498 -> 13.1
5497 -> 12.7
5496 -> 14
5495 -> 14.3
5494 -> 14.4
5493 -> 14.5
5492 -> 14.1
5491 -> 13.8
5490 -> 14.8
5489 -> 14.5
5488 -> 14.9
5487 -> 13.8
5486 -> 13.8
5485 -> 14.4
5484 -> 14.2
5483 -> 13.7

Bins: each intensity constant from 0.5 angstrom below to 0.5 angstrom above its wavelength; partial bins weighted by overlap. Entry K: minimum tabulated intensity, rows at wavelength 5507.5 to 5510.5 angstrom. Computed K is 13.1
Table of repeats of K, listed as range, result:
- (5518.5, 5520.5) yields 15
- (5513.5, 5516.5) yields 13.9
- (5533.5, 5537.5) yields 12.9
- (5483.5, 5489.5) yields 13.8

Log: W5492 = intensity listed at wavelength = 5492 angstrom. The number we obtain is 14.1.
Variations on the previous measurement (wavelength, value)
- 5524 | 14.3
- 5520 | 15.5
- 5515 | 14.2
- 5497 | 12.7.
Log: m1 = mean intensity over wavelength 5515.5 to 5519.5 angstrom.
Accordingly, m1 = 14.5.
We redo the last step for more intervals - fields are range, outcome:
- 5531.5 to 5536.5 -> 14.2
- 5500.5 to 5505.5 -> 14.7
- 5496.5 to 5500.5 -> 13.8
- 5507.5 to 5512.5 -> 14.5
